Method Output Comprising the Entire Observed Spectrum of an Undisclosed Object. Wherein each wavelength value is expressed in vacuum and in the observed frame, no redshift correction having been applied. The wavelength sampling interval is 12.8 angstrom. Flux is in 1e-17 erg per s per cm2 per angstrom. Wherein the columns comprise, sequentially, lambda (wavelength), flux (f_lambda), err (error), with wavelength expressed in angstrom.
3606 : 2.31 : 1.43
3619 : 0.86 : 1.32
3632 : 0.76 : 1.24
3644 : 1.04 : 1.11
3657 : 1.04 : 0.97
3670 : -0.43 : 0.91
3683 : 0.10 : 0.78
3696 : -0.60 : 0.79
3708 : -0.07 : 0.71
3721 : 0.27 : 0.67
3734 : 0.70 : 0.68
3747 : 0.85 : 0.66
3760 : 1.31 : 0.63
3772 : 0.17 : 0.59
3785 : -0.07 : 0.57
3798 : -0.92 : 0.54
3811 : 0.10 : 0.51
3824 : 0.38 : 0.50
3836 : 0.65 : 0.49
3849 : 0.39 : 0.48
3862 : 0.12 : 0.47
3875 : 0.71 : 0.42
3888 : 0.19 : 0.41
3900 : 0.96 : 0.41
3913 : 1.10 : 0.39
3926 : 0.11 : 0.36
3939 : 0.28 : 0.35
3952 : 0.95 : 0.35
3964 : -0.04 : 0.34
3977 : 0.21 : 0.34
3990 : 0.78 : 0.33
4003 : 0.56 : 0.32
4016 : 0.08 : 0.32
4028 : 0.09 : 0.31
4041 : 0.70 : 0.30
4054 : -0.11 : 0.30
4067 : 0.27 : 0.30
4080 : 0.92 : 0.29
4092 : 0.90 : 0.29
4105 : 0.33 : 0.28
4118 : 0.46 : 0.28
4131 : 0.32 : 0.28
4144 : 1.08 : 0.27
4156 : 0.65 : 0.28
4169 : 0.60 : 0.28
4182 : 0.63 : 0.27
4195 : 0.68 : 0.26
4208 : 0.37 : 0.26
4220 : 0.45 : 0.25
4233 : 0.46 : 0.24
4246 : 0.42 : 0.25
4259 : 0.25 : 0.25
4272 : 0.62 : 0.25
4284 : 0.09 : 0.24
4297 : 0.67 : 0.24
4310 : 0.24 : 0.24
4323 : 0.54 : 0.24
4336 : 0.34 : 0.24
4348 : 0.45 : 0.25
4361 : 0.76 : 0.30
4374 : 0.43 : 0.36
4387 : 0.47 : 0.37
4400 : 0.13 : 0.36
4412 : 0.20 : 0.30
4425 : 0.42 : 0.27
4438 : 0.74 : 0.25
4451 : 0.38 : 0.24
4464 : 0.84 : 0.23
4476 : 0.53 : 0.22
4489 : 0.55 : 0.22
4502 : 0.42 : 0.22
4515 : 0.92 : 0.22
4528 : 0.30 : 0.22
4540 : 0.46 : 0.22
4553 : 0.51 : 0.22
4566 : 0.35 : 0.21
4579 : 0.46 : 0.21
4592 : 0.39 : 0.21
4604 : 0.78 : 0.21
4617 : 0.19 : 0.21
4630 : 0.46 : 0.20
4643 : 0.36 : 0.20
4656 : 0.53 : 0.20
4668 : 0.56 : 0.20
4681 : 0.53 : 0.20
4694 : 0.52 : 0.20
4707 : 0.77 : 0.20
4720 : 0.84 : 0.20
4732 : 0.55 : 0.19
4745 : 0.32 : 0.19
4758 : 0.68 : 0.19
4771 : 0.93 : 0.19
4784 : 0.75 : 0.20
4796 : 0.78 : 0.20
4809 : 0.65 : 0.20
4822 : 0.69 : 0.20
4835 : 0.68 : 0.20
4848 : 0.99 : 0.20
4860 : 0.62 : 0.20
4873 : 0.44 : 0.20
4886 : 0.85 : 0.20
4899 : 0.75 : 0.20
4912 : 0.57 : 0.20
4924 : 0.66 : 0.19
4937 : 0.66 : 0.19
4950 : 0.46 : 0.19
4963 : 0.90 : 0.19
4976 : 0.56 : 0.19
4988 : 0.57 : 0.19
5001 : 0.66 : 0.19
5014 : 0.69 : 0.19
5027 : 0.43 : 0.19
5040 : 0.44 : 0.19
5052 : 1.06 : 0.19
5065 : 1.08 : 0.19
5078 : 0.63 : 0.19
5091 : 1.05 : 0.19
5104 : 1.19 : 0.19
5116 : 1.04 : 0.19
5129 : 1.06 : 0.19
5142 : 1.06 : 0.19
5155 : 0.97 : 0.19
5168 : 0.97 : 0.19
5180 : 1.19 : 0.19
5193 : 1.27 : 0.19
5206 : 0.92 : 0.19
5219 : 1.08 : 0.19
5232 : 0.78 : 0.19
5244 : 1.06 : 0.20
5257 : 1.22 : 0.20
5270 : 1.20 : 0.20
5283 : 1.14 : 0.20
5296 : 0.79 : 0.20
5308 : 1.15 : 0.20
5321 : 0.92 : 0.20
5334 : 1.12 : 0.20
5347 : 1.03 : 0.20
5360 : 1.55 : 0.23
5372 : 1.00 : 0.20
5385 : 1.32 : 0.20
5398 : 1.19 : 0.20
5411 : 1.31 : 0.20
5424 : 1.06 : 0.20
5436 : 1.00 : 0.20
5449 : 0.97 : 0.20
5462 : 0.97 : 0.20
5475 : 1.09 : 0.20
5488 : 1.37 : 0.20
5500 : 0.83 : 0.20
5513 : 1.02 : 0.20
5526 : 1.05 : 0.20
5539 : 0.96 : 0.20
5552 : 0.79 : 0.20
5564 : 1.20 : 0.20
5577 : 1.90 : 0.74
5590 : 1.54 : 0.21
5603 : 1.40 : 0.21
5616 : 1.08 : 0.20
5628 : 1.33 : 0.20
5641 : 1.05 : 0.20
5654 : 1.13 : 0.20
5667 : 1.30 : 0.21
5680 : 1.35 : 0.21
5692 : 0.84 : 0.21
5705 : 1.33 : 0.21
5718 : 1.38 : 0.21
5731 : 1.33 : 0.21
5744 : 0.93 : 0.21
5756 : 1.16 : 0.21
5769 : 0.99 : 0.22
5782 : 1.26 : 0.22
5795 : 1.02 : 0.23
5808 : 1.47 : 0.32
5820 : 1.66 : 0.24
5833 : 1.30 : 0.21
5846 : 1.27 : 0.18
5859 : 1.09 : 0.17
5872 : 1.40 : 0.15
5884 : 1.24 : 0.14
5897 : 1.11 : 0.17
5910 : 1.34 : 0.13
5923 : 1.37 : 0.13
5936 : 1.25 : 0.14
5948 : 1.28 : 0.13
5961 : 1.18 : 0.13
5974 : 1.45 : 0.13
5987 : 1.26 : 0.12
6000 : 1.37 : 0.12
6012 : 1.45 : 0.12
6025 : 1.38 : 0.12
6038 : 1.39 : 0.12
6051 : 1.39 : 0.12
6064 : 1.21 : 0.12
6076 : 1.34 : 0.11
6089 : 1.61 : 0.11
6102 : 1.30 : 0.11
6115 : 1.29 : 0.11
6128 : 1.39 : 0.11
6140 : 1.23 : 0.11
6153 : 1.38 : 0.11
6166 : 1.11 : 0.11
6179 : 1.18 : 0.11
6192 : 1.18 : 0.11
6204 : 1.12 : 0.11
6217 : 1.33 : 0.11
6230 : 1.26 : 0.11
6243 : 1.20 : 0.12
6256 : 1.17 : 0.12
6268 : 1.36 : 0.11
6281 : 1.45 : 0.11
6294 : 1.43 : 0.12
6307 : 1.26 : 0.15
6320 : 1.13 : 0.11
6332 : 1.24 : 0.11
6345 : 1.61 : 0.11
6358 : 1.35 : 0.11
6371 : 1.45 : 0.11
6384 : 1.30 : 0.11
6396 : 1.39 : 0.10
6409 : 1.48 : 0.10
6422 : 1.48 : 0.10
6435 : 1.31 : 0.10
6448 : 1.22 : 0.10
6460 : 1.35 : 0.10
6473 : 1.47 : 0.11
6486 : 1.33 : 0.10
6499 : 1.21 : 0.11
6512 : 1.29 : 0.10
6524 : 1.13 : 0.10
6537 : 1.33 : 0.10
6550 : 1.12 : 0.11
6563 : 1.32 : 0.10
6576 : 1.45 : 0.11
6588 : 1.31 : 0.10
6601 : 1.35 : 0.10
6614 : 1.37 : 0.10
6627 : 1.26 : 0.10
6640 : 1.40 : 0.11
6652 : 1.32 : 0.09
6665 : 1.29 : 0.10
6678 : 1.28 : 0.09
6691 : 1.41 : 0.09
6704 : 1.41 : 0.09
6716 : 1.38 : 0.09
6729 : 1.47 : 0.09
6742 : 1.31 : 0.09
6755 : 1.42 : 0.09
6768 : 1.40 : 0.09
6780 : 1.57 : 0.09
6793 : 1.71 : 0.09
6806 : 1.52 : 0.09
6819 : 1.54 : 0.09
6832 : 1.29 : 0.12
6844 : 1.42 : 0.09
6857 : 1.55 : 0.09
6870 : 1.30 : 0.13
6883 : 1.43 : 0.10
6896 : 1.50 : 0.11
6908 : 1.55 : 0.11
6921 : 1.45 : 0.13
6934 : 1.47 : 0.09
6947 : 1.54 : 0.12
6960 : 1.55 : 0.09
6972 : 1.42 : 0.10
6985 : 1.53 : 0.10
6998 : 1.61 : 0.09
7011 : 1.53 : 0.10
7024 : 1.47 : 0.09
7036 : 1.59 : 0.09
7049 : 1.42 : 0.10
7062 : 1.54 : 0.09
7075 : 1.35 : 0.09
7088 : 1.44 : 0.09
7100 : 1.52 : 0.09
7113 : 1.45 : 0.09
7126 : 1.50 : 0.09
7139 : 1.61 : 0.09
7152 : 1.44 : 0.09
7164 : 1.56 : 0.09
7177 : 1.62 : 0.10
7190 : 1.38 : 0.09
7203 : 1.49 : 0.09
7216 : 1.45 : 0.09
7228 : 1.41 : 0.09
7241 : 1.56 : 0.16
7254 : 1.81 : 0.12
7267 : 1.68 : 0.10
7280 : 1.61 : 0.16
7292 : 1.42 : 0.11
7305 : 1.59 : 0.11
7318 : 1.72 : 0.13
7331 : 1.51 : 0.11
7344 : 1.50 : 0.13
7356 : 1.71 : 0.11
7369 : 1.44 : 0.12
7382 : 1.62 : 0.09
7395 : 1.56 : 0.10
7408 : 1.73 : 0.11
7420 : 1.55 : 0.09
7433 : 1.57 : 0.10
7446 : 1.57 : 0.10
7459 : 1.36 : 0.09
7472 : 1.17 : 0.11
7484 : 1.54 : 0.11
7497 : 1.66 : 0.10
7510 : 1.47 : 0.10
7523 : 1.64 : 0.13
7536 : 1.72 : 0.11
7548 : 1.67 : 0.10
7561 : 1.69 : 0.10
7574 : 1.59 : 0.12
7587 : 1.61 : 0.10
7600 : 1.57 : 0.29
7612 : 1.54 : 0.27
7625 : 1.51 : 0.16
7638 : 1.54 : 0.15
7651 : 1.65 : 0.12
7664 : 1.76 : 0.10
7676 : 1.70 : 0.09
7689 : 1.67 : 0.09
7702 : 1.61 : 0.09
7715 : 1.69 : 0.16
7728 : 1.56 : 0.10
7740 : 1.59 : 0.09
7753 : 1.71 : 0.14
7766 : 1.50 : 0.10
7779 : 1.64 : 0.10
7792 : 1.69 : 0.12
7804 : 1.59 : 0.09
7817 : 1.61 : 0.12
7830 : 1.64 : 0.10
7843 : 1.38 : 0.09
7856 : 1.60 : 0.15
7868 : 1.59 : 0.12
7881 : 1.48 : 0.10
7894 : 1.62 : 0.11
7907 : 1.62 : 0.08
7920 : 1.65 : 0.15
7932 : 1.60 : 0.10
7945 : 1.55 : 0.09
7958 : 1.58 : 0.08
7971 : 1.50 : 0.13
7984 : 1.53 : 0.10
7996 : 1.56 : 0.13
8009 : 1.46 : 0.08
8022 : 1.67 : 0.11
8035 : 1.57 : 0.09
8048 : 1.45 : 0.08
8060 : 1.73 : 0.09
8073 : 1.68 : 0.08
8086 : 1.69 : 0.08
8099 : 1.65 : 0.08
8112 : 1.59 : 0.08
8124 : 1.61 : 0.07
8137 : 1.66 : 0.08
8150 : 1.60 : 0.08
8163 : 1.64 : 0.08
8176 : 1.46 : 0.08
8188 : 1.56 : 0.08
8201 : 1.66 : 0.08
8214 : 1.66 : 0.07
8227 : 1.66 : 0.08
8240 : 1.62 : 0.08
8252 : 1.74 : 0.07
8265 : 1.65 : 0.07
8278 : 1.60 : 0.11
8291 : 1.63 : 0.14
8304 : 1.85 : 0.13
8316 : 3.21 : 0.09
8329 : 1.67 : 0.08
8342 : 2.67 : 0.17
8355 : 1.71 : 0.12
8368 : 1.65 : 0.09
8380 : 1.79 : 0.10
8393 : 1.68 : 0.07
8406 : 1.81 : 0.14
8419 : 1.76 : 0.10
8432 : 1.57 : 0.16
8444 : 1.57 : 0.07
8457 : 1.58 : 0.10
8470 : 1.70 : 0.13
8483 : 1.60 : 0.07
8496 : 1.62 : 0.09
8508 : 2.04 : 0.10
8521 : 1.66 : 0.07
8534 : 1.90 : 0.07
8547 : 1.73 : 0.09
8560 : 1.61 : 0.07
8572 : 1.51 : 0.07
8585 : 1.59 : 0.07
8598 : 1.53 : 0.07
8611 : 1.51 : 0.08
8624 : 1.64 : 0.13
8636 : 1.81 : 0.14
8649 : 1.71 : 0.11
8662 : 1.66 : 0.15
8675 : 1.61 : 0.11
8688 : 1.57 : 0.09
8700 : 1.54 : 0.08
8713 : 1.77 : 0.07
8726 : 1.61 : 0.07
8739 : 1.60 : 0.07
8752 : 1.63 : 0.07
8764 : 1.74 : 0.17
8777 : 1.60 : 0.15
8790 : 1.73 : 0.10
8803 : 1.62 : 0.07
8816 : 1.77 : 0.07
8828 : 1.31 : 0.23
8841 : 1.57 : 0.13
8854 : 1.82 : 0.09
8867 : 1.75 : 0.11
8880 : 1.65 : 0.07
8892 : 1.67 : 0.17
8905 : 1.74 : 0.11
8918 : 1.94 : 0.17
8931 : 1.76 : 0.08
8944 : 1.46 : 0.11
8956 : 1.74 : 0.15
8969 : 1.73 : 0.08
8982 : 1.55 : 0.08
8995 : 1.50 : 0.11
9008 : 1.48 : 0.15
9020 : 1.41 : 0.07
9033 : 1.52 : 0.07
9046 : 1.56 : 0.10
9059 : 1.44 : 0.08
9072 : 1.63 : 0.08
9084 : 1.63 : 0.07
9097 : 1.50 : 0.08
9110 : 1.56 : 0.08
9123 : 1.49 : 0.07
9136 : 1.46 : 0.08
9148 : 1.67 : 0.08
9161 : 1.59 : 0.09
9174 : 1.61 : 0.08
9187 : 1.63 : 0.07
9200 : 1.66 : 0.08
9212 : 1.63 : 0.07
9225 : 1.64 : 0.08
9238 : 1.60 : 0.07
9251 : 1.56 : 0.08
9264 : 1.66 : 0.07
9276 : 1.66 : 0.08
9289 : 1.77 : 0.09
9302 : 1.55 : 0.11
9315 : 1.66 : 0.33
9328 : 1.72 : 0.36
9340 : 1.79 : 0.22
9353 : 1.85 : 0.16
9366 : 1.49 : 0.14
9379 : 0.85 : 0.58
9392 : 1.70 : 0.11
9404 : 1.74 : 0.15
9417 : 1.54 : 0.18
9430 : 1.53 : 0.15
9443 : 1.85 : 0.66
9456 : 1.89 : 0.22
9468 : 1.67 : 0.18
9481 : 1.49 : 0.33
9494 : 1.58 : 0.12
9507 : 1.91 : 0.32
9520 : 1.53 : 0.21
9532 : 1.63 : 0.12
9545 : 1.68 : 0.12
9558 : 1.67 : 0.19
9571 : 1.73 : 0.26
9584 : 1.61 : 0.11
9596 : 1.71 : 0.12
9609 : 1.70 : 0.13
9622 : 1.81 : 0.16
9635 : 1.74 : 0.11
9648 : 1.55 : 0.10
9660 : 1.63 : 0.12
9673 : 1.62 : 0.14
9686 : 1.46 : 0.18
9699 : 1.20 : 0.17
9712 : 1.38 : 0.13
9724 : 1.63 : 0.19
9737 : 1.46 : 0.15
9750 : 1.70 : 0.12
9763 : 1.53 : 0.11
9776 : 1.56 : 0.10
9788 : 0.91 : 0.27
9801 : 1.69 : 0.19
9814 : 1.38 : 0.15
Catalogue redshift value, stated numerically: 0.27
